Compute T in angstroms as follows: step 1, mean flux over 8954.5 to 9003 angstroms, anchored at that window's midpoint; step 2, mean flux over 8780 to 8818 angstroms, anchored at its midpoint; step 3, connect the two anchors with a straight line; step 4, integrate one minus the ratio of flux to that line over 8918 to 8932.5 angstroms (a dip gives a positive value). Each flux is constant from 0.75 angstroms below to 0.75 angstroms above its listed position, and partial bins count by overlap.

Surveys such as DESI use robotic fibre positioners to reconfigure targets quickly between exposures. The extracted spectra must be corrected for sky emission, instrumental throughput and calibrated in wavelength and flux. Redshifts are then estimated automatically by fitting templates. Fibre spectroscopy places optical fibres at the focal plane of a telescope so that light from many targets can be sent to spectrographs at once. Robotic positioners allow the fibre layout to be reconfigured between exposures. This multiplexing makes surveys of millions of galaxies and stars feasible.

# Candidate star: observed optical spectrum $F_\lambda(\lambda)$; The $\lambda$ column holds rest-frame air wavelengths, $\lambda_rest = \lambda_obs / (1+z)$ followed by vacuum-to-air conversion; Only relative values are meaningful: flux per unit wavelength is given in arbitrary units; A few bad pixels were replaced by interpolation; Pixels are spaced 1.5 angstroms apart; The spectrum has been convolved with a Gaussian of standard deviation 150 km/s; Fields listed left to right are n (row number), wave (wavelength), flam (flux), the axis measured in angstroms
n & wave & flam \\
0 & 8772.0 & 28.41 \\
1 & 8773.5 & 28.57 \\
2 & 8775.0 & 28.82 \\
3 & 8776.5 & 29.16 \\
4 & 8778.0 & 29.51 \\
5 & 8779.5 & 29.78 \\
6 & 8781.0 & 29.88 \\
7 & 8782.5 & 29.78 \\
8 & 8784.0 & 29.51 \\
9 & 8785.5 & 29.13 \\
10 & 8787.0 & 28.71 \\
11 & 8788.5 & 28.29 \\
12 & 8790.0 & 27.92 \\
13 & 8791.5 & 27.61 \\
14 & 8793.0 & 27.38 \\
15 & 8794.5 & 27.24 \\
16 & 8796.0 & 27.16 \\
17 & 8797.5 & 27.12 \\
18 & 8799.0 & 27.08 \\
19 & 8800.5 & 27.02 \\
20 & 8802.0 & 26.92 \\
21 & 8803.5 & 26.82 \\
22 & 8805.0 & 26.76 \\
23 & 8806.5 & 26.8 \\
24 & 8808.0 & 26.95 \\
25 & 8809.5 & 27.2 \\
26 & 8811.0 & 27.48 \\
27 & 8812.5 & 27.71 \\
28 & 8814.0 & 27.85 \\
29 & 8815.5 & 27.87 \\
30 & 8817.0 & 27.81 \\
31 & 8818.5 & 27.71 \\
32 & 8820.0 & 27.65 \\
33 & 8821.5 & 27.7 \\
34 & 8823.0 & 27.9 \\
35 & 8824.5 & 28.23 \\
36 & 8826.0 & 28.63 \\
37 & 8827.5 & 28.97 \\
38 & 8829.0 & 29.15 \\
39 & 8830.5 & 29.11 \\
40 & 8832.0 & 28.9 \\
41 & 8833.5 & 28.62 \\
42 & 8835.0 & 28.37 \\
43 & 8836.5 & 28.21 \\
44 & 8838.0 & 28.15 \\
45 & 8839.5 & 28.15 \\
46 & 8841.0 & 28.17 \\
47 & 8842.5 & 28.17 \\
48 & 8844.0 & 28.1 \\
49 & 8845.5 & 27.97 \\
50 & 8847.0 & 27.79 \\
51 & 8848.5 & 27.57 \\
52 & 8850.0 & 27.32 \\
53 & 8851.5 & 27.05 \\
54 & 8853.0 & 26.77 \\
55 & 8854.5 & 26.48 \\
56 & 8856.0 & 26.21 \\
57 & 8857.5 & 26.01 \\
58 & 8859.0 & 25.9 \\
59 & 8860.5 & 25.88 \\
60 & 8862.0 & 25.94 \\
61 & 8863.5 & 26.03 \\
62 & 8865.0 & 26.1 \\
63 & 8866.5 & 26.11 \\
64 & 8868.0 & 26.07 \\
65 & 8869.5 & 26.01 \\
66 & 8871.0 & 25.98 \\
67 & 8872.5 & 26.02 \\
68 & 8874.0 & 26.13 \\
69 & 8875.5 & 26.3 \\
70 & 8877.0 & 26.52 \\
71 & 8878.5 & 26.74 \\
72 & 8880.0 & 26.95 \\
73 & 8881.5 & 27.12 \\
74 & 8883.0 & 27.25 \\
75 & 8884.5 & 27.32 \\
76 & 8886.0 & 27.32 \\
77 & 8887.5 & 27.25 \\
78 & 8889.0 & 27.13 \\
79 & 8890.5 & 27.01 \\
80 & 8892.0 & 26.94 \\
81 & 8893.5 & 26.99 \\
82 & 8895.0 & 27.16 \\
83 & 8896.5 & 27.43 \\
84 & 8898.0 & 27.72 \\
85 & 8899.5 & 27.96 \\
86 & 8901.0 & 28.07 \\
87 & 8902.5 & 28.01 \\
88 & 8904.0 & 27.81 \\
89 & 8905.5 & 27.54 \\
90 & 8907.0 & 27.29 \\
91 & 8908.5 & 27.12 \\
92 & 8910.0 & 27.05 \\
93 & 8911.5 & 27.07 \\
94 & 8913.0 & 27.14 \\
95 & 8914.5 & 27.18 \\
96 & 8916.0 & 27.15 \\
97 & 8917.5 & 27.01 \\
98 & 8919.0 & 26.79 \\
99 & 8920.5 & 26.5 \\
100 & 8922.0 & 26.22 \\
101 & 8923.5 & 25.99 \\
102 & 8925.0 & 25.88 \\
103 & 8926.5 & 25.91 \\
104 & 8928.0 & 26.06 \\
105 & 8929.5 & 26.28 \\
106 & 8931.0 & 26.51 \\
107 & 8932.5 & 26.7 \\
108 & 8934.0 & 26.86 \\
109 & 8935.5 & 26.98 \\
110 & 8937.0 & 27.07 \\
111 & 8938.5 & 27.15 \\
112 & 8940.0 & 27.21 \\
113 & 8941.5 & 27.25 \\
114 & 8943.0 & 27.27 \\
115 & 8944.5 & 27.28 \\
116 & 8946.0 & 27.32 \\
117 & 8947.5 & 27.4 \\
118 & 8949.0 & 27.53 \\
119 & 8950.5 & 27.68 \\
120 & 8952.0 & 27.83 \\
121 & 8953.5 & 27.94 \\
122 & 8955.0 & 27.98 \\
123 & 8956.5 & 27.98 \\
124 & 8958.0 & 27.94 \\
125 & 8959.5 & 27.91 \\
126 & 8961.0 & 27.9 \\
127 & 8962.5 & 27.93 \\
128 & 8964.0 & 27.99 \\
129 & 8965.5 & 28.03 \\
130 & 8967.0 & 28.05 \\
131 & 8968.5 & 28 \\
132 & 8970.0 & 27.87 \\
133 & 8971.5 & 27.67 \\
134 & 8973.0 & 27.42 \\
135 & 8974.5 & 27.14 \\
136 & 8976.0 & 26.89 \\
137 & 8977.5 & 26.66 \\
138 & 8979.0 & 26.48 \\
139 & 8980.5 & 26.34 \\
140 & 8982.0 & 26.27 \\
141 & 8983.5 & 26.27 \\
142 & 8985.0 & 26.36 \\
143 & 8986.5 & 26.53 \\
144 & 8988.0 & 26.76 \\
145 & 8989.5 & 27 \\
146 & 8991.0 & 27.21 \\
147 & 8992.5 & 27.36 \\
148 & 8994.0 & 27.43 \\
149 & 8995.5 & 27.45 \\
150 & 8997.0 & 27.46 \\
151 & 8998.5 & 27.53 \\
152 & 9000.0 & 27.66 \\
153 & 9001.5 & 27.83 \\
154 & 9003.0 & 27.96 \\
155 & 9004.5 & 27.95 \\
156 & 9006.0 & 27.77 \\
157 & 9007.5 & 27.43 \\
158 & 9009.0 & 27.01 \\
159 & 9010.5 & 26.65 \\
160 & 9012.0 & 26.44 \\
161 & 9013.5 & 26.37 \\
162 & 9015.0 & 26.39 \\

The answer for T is 0.6 angstroms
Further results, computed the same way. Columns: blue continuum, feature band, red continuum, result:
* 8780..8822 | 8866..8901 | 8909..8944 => 0.3 angstroms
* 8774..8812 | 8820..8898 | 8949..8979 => 1.8 angstroms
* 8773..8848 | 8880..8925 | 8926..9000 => 0.7 angstroms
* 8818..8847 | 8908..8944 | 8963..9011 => 1.2 angstroms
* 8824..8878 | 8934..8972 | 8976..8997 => -1.0 angstroms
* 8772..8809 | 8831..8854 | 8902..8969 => -0.1 angstroms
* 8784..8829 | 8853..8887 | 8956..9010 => 1.5 angstroms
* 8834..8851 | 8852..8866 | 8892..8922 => 0.8 angstroms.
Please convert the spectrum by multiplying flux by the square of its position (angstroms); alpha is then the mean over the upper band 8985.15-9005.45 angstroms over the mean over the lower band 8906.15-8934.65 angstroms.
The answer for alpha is 1.04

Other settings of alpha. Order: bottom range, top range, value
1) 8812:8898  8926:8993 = 1.02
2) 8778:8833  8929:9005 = 1.01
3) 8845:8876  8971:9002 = 1.05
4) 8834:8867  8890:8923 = 1.02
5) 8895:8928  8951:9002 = 1.03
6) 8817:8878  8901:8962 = 1.01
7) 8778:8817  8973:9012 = 1.02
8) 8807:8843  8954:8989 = 1.00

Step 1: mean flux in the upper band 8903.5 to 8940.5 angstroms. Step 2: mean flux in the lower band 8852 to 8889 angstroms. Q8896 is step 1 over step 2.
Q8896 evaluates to 1.01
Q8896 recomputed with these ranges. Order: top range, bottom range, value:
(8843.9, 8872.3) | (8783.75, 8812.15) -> 0.97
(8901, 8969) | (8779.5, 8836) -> 0.97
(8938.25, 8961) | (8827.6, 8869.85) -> 1.01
